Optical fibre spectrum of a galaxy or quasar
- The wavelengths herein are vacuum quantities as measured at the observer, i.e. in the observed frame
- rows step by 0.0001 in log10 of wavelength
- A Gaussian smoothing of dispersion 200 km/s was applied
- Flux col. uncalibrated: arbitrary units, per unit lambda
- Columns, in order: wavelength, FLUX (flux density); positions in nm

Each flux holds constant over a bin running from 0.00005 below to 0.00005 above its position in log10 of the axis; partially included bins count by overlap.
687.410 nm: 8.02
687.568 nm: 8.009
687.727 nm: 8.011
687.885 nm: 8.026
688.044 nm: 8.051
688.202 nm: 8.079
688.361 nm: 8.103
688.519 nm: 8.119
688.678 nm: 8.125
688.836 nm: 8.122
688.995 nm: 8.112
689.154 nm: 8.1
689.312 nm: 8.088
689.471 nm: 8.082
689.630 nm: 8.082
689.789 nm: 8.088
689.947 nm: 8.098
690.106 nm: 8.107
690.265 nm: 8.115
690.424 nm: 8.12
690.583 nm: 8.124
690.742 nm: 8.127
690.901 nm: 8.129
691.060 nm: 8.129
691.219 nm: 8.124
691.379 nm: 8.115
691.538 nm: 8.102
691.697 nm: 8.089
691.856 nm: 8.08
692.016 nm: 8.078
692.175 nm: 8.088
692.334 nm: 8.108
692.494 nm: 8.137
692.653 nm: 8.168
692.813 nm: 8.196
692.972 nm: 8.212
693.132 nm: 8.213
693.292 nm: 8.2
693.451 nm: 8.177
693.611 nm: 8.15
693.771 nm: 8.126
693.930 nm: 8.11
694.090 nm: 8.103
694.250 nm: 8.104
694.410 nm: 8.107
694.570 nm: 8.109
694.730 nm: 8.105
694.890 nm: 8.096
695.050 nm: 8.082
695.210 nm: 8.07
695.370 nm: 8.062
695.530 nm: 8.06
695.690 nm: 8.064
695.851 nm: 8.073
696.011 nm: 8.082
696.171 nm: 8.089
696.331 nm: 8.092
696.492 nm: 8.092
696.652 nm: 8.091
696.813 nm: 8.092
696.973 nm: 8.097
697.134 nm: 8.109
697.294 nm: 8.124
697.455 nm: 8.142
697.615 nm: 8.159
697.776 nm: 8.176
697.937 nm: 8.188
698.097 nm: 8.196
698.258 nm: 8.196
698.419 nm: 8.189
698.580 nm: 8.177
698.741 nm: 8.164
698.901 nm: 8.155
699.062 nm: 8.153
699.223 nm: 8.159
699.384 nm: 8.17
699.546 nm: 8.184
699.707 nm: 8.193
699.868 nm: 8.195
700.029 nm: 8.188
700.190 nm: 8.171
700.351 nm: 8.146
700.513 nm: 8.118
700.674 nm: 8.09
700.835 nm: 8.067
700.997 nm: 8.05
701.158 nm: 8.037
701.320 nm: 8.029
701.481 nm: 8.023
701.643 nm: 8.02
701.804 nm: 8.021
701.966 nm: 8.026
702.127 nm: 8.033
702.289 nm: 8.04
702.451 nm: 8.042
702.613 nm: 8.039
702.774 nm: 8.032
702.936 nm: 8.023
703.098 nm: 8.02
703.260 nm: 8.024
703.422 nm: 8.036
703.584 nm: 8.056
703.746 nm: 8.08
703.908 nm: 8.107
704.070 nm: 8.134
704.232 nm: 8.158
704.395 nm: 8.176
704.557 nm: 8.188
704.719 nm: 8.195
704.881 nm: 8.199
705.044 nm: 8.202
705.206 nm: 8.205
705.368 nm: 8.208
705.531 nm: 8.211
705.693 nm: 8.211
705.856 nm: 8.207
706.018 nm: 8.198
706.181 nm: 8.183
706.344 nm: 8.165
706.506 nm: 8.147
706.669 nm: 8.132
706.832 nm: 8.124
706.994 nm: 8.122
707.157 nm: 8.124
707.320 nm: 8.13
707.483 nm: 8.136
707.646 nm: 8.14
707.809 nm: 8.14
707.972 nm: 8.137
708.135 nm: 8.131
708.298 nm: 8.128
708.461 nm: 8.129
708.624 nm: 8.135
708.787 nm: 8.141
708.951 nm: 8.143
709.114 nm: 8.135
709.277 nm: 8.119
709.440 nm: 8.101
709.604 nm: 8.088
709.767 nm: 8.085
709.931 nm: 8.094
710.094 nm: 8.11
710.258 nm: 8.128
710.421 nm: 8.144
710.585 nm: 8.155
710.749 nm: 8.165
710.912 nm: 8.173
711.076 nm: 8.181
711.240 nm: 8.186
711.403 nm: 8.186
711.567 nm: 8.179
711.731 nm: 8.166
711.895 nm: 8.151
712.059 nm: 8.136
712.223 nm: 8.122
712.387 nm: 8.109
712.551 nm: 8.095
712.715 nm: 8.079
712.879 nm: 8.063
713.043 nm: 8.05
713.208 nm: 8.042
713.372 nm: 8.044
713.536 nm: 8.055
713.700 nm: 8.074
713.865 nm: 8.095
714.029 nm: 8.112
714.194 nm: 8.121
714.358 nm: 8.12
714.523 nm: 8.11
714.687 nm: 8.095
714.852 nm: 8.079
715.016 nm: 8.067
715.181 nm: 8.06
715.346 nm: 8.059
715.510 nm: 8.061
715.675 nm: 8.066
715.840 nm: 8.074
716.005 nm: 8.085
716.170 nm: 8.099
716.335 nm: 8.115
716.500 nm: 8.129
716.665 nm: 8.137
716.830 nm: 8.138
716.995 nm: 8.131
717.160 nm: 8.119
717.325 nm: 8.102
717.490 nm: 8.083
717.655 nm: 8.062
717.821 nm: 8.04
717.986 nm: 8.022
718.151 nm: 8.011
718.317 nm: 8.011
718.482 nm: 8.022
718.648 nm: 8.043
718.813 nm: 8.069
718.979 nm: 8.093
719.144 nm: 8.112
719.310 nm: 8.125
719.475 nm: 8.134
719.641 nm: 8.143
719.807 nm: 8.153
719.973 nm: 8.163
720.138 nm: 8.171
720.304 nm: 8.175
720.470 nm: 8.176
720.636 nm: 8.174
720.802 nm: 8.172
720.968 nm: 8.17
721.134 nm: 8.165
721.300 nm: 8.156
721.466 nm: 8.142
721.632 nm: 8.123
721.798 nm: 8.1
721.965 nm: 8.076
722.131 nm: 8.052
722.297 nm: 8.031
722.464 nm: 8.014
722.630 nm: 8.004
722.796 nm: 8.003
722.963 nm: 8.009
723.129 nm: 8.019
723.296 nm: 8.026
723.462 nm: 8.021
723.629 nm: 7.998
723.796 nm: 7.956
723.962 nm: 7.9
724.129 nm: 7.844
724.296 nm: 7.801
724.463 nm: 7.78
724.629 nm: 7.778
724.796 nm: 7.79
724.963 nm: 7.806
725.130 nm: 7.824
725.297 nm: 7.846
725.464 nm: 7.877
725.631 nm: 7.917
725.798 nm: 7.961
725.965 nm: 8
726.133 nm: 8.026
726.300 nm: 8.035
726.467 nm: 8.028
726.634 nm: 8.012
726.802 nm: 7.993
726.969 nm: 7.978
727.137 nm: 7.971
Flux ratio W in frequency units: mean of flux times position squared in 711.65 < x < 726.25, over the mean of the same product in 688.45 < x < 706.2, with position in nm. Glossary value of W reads 1.05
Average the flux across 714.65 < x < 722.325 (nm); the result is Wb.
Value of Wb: 8.1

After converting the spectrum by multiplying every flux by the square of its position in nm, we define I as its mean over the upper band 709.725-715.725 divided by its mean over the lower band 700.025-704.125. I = 1.0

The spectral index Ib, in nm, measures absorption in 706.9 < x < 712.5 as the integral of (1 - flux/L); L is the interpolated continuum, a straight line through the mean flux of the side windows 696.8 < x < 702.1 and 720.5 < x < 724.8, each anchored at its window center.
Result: -0.04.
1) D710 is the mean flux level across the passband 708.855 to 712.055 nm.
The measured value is 8.14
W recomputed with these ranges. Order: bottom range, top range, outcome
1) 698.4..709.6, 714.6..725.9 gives 1.04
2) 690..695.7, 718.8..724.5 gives 1.08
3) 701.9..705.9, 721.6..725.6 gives 1.03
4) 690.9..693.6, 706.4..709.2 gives 1.05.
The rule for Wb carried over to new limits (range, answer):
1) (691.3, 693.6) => 8.14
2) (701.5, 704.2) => 8.05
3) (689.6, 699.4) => 8.13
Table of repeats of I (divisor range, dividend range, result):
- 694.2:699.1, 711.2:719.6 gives 1.05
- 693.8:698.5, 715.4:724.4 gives 1.06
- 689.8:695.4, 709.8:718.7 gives 1.06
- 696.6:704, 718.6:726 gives 1.05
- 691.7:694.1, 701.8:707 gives 1.03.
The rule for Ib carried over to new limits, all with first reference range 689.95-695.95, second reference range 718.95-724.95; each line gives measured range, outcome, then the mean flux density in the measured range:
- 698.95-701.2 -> -0.011 nm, 8.14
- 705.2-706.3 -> -0.016 nm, 8.2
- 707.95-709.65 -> -0.010 nm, 8.13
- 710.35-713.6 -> -0.022 nm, 8.12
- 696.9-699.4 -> -0.017 nm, 8.16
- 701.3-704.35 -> 0.015 nm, 8.05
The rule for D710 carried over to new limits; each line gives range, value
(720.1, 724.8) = 8.03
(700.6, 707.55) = 8.11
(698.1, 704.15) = 8.1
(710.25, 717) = 8.11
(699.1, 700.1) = 8.18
